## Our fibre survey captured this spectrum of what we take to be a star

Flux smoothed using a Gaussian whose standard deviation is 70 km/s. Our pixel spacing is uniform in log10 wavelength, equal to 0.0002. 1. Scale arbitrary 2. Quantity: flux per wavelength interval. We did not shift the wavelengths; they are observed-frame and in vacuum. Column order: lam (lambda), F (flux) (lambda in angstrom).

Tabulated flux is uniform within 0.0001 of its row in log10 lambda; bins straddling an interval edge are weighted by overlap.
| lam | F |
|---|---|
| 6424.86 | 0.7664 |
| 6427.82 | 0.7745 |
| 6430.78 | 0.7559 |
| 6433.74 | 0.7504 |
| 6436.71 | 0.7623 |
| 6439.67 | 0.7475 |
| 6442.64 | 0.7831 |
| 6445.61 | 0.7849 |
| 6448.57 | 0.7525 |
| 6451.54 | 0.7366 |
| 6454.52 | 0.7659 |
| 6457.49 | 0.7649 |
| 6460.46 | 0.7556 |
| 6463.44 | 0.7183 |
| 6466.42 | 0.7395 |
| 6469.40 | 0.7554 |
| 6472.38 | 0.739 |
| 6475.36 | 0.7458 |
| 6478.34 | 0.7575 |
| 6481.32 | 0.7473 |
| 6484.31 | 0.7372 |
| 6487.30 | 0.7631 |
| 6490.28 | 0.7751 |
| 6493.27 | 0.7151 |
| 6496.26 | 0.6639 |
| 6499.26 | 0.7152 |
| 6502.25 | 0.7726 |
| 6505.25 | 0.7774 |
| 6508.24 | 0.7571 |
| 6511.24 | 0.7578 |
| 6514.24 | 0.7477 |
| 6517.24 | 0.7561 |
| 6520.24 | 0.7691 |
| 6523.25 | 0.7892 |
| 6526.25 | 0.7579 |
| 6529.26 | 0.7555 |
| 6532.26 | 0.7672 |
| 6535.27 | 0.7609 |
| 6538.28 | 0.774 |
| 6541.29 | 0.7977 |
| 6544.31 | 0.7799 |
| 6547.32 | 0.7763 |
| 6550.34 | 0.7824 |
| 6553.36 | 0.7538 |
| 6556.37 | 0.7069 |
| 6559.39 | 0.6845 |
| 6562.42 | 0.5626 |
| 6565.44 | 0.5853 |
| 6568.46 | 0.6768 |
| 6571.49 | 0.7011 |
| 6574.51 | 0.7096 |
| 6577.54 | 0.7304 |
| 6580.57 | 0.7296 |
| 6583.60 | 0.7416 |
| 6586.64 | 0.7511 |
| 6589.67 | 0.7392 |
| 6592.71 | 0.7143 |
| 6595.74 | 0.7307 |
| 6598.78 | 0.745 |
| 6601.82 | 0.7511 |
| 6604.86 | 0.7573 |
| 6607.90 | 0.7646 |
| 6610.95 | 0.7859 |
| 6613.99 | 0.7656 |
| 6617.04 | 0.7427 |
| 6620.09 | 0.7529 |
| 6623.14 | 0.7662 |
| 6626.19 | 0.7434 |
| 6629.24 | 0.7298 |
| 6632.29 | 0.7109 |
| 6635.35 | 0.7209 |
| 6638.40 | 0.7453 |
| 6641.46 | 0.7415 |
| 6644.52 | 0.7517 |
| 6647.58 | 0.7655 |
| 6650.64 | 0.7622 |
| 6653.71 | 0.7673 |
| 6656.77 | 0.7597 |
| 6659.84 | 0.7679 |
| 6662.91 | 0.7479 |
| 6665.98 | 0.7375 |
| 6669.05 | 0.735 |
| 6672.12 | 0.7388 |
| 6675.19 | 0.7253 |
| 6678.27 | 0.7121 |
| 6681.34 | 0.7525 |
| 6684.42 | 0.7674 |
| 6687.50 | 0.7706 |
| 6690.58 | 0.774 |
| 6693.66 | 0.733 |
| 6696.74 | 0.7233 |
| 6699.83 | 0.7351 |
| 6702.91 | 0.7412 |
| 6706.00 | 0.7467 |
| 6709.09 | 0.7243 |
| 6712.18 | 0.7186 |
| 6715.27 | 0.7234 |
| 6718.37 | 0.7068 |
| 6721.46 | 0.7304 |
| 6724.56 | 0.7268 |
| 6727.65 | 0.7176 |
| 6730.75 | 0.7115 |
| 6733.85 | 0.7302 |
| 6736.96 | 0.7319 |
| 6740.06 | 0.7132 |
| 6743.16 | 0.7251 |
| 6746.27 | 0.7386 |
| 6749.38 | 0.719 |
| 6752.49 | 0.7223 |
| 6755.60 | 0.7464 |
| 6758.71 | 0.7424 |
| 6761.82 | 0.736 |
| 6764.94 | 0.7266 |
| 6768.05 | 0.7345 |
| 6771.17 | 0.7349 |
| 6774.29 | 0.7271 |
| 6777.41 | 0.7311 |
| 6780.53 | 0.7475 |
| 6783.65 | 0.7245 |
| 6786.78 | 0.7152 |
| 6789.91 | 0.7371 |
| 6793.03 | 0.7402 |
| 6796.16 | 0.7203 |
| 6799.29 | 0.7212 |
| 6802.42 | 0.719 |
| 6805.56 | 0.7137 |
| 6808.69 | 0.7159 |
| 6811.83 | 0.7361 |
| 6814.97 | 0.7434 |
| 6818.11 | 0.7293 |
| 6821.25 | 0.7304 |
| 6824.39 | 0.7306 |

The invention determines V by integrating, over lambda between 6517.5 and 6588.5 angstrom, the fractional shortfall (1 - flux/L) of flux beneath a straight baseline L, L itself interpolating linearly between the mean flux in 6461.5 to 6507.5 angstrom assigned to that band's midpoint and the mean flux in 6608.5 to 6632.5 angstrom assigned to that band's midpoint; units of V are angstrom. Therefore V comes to 1.37 angstrom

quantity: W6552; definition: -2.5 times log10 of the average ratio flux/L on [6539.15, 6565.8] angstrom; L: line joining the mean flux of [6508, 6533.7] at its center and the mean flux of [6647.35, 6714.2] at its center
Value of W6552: 0.06 mag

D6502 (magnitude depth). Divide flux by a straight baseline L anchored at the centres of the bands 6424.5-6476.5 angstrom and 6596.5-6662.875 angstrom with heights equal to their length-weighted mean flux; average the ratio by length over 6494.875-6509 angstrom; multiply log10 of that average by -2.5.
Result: 0.026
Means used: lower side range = 0.755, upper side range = 0.752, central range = 0.737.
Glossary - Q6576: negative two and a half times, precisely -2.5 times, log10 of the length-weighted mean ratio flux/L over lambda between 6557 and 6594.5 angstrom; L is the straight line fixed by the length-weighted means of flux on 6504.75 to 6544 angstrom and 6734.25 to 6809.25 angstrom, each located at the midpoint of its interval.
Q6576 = 0.10 mag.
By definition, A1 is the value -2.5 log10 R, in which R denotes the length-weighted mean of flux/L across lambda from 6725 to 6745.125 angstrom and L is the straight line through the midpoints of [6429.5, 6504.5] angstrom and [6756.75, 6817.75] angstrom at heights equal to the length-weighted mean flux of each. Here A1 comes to 0.02 mag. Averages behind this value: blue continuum 0.748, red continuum 0.73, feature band 0.722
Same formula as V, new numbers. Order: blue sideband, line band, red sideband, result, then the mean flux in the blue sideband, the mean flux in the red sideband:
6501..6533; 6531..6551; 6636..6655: -0.4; 0.764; 0.754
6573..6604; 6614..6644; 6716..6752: -0.4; 0.735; 0.723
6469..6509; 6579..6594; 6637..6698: 0.2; 0.744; 0.749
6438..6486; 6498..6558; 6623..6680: -1.1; 0.752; 0.743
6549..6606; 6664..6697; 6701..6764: -1.0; 0.713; 0.728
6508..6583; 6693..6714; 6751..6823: 0.0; 0.734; 0.73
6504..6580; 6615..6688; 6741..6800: -1.2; 0.736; 0.731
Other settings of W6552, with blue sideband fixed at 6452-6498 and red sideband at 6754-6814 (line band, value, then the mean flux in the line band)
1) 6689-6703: -0.012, 0.742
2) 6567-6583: 0.040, 0.712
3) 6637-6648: -0.020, 0.749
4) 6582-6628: -0.018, 0.75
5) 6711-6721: 0.023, 0.718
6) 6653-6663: -0.039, 0.762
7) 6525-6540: -0.034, 0.764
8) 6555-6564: 0.140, 0.65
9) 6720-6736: 0.013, 0.723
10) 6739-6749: 0.009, 0.725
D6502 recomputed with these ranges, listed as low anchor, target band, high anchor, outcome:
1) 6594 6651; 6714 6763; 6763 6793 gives 0.01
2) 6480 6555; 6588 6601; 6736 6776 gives 0.02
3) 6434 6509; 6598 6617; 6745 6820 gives -0.03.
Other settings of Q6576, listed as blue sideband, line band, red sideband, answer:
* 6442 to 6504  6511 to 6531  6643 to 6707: -0.02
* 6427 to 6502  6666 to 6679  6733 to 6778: 0.01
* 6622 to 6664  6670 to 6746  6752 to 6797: 0.01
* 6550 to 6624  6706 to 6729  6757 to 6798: 0.01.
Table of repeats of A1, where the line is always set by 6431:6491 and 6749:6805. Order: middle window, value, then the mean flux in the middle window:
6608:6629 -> -0.02 mag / 0.758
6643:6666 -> -0.03 mag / 0.759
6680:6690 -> -0.04 mag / 0.764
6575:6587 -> 0.02 mag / 0.734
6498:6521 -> -0.01 mag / 0.757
